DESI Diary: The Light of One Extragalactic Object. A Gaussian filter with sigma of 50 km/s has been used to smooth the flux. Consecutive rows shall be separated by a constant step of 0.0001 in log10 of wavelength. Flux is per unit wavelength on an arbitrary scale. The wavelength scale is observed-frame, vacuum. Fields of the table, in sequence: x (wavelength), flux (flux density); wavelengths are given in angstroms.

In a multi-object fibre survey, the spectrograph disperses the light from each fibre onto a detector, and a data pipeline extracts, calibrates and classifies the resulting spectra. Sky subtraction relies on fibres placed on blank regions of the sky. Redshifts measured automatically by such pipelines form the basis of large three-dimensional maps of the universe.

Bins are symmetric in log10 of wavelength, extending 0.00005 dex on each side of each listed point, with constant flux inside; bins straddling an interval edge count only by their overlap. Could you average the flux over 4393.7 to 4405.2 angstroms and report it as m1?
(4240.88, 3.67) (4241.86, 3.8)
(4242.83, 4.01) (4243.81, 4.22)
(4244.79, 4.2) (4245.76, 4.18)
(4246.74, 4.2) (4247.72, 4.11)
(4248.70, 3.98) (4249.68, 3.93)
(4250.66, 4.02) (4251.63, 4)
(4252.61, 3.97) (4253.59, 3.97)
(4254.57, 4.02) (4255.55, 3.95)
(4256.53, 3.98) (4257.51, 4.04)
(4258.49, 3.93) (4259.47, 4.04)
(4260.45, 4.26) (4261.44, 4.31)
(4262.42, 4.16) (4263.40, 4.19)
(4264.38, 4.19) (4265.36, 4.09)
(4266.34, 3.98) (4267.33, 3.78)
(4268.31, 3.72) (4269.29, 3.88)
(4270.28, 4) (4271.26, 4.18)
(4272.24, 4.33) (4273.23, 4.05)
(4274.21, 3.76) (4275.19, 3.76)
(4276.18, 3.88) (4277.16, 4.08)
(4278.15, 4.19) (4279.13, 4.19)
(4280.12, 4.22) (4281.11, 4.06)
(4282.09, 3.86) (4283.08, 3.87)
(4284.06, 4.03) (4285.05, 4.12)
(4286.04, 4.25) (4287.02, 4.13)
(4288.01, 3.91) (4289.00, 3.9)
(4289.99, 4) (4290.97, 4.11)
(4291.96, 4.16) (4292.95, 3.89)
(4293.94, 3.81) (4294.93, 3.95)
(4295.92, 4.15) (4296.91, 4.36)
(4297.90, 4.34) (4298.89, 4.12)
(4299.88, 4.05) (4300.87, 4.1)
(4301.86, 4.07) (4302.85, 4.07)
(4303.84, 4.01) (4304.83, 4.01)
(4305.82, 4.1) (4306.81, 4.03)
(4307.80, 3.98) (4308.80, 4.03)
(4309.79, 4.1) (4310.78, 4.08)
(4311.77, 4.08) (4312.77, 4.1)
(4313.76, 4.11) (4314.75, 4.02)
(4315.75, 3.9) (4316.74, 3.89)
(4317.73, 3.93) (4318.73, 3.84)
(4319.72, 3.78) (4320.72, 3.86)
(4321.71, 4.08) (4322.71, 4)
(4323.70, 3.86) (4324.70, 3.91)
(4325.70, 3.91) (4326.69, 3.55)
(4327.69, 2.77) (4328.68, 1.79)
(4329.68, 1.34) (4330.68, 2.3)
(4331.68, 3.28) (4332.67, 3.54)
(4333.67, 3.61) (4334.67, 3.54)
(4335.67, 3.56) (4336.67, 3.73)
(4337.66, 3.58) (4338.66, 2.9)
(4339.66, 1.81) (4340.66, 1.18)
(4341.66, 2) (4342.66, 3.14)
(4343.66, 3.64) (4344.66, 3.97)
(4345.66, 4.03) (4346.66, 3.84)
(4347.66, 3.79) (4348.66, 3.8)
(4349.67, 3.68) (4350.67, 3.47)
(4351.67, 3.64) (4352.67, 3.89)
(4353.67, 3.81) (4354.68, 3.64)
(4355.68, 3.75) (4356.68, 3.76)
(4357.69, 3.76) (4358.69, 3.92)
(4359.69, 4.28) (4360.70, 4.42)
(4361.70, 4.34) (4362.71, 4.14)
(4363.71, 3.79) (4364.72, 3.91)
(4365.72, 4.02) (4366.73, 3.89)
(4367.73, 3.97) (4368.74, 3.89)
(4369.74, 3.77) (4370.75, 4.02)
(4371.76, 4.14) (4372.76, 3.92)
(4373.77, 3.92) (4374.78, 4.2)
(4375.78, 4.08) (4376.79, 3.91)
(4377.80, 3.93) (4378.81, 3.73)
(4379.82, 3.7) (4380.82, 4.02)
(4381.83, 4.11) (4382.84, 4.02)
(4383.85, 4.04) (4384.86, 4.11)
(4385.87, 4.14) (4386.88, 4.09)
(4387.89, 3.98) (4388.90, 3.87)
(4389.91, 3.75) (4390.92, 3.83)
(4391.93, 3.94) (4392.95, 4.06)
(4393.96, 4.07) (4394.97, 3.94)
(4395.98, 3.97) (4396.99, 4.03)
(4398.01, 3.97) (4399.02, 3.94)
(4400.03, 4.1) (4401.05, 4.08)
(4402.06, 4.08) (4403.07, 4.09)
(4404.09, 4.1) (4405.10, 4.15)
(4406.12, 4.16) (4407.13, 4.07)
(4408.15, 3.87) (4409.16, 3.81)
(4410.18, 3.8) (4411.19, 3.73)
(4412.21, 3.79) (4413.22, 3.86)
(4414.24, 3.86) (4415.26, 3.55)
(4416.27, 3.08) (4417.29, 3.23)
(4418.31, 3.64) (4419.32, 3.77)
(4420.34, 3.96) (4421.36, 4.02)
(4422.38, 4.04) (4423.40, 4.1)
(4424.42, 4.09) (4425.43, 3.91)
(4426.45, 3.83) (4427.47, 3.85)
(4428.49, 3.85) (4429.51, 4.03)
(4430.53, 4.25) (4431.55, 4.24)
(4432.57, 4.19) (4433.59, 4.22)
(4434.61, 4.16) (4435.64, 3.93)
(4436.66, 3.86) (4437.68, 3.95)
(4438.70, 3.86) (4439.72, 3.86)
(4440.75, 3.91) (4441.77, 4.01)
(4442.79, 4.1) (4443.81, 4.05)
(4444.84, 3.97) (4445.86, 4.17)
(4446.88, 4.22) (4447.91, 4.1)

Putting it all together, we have 4.04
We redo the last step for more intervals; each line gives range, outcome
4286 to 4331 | 3.84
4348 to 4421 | 3.91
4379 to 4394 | 3.97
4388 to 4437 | 3.93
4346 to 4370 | 3.88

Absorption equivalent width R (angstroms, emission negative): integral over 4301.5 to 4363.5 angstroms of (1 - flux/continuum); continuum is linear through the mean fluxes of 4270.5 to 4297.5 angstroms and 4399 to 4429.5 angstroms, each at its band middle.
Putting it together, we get 5.6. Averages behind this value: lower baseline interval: 4.05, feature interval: 3.63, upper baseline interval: 3.88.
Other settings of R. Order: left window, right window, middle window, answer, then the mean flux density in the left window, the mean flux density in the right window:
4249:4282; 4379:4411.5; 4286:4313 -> -0.30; 4.03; 3.99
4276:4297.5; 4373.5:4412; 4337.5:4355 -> 3.04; 4.05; 3.98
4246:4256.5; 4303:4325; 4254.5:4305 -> -0.56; 4.02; 3.99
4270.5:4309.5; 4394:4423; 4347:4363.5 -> 0.34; 4.05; 3.89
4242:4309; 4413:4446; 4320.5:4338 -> 2.93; 4.05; 3.92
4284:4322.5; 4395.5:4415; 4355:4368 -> 0.01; 4.04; 3.96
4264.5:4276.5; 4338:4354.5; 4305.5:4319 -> -1.58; 3.96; 3.3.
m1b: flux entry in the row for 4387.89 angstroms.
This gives 3.98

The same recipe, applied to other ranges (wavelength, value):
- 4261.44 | 4.31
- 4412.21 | 3.79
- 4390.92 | 3.83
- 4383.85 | 4.04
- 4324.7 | 3.91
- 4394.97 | 3.94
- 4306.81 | 4.03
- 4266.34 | 3.98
